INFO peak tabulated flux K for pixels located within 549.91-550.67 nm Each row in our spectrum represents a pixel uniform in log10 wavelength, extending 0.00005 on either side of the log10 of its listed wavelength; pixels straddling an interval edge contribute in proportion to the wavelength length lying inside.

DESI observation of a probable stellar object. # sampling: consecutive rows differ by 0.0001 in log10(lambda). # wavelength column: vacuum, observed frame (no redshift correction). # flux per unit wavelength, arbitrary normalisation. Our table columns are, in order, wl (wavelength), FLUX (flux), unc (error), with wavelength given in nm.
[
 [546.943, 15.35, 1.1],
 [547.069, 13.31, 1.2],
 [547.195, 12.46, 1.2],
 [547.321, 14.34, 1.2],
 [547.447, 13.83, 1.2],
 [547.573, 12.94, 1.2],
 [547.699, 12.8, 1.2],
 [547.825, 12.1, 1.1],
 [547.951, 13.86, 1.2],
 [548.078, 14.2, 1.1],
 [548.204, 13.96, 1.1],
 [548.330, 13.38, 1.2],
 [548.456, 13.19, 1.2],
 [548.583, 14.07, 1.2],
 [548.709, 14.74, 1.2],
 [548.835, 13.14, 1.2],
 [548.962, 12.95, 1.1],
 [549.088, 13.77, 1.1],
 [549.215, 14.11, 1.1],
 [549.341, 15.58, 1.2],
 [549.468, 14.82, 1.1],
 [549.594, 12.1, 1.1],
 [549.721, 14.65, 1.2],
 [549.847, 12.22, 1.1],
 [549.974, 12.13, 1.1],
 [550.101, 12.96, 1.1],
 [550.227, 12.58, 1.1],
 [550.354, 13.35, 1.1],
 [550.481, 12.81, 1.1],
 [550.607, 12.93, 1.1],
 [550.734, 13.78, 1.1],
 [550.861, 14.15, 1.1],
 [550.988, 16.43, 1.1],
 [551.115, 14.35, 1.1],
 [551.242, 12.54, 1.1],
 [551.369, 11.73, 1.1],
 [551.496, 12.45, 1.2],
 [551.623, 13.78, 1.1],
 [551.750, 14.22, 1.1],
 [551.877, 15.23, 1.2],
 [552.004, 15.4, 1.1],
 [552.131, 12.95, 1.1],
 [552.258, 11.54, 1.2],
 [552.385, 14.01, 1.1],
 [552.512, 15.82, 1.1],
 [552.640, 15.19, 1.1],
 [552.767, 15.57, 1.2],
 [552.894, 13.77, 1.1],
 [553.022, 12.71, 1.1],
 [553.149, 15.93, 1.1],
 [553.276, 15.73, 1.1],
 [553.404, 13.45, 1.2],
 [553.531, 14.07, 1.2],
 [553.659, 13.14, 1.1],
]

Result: 13.35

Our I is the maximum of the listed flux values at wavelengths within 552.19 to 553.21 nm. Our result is 15.93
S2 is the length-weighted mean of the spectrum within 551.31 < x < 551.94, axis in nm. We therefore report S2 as 13.5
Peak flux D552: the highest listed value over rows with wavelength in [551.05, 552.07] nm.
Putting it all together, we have 15.4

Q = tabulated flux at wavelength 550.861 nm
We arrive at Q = 14.15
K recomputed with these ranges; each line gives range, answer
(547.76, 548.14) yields 14.2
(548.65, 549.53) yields 15.58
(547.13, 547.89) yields 14.34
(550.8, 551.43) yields 16.43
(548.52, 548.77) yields 14.74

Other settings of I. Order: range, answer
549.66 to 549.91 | 14.65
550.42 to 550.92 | 14.15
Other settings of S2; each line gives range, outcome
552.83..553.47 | 14.3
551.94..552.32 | 13.3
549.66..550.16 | 13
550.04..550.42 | 13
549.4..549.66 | 13.5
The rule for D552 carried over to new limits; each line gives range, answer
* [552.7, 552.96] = 15.57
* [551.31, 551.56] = 12.45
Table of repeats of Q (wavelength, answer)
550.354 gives 13.35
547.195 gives 12.46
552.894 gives 13.77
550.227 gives 12.58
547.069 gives 13.31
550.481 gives 12.81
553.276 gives 15.73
